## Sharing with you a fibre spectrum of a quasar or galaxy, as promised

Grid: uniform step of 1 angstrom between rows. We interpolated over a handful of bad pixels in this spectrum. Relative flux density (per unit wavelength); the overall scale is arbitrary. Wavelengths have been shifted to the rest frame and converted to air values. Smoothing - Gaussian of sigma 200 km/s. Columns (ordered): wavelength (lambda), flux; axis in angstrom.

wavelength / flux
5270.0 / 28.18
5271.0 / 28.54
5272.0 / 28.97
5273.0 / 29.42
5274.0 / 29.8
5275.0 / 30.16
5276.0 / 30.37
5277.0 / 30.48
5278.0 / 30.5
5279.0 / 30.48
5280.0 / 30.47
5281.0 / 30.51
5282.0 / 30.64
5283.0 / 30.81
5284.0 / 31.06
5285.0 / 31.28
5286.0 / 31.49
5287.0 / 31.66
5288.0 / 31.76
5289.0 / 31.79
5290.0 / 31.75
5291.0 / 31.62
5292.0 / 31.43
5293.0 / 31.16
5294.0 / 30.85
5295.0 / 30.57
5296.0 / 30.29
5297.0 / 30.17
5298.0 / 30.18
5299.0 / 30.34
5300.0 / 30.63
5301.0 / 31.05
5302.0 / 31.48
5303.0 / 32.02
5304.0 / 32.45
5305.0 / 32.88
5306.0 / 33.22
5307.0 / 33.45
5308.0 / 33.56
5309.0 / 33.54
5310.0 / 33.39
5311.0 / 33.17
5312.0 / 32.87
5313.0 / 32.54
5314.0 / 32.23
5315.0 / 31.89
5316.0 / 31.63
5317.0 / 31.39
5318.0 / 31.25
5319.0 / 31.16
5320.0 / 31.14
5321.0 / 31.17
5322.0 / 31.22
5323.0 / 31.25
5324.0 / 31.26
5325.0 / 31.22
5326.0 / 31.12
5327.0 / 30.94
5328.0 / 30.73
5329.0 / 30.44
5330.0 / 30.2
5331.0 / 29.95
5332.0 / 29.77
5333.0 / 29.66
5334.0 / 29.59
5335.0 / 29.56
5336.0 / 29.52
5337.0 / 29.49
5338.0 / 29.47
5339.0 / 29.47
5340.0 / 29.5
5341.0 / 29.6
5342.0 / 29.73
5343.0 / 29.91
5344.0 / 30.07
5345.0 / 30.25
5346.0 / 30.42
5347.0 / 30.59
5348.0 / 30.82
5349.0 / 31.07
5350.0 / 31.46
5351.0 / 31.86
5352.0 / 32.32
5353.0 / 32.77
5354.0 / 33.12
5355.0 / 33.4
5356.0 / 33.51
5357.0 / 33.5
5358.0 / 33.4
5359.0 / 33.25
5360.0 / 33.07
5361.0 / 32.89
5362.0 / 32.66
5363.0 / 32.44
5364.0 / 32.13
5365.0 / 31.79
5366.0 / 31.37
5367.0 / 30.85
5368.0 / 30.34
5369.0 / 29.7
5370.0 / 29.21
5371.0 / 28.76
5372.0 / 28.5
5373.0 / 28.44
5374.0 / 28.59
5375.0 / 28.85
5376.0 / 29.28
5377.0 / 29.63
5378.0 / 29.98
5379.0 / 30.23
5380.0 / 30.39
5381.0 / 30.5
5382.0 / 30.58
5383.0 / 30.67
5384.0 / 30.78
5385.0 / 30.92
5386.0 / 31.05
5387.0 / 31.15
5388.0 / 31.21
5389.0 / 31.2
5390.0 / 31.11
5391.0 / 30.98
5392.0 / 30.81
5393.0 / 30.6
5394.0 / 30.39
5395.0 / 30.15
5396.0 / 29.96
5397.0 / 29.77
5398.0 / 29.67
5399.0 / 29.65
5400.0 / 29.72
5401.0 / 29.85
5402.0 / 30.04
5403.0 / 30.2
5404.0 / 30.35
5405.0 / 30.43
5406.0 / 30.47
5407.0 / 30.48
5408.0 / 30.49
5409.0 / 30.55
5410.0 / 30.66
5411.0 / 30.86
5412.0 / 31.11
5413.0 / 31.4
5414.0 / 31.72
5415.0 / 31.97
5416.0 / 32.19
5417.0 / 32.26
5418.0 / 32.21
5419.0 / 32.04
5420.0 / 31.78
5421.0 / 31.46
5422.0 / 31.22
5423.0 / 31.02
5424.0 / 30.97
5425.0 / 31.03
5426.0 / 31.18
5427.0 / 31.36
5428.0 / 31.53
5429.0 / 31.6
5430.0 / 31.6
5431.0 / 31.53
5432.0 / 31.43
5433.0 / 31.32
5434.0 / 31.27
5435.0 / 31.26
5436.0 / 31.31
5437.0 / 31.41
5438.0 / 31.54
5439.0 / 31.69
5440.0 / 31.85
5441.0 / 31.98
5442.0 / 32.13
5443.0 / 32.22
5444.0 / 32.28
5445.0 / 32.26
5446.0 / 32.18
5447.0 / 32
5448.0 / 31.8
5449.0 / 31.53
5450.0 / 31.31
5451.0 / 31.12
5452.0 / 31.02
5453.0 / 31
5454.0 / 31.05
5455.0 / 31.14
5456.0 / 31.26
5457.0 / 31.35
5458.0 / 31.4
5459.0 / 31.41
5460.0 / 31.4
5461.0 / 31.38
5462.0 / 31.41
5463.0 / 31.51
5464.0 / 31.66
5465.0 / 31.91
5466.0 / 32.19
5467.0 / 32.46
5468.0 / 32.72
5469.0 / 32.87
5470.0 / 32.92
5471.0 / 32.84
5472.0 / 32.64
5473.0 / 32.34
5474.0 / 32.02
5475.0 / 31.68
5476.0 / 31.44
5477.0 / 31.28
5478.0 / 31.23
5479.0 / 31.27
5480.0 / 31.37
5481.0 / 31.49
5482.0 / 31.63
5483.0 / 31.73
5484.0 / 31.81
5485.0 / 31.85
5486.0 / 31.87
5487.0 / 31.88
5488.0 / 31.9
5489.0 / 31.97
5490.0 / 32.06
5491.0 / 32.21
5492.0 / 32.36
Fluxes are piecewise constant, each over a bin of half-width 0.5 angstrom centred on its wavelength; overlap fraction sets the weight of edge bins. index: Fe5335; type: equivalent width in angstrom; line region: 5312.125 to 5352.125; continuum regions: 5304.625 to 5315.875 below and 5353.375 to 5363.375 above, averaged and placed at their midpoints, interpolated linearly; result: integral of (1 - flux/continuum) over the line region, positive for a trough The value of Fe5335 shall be 2.8 angstrom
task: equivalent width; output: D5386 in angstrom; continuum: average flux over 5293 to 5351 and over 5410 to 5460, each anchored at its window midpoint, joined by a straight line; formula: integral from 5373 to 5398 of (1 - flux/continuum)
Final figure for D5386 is 0.80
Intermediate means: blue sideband 31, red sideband 31.5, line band 30.3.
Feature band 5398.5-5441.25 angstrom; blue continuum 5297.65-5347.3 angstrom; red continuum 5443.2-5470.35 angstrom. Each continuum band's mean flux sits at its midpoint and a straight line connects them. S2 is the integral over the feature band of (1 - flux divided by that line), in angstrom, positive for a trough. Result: 0.5 angstrom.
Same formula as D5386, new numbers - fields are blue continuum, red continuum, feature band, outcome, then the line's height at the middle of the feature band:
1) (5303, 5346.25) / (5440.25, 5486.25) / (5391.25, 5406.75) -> 0.6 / 31.5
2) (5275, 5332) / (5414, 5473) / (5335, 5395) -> 1.3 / 31.5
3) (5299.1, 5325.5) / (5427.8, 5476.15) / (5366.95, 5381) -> 1.1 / 31.9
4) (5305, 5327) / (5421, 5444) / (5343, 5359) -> 0.0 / 31.9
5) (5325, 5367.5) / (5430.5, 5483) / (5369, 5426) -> 1.6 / 31.4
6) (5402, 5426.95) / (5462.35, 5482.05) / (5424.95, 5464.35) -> 0.1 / 31.6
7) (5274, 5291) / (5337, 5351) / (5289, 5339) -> -1.1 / 30.6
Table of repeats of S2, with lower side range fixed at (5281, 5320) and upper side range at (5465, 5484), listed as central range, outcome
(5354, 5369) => -0.29 angstrom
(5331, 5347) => 1.00 angstrom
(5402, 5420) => 0.43 angstrom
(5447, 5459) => 0.24 angstrom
